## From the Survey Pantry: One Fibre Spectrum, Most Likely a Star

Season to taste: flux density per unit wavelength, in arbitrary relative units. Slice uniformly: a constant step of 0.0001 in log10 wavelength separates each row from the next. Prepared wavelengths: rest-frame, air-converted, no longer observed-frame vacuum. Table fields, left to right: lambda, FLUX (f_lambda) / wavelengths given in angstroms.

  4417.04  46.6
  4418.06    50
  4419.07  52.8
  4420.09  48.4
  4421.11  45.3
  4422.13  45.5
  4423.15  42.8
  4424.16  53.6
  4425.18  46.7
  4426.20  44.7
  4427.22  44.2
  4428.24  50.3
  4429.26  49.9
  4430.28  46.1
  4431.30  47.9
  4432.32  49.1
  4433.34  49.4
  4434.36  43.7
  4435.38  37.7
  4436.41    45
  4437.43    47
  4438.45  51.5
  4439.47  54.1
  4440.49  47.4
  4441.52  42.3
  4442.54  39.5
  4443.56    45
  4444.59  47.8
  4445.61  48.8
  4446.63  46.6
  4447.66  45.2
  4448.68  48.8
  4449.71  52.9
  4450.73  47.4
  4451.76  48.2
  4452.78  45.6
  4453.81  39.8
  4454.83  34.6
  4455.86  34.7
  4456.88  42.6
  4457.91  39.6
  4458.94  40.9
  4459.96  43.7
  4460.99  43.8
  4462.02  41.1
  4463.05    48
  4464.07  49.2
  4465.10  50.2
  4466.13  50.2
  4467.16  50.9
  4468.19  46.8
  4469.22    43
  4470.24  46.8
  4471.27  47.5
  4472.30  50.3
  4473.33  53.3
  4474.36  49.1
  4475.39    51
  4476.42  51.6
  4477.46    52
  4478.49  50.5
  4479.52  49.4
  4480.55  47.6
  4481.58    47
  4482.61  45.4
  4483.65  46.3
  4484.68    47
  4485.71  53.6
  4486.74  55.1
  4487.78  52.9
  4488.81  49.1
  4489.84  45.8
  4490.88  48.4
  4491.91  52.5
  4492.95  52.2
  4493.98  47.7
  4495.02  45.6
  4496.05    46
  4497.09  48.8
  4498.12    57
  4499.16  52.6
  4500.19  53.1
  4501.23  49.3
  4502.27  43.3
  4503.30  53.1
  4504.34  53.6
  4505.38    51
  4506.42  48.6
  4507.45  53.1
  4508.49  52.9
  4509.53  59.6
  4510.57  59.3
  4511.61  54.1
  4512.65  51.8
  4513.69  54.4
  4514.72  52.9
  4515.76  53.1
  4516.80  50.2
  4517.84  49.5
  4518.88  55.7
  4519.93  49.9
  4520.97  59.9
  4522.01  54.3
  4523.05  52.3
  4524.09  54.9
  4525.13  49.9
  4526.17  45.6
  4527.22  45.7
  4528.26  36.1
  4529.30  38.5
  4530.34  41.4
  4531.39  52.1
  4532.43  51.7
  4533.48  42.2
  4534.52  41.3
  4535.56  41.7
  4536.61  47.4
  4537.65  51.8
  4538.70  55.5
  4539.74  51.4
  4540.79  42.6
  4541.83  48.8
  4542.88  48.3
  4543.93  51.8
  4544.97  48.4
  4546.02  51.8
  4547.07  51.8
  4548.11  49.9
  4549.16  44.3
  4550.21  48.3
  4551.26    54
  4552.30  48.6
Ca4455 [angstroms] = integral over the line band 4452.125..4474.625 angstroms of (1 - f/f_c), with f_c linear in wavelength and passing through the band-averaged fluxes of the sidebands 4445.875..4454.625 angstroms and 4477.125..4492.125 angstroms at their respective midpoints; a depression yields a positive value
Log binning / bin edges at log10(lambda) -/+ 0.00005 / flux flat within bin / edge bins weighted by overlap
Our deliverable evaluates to 1.2 angstroms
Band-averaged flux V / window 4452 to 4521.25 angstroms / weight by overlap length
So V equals 49.2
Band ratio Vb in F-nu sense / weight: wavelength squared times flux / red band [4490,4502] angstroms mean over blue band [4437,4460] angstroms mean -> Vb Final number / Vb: 1.14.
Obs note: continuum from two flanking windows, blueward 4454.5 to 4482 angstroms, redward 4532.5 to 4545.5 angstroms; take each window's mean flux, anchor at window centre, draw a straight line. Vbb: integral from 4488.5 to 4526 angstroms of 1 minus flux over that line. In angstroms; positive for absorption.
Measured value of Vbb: -3.6 angstroms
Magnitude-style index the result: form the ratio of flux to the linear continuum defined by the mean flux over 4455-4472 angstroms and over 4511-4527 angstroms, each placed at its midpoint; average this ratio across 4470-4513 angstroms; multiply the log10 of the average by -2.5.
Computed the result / -0.04 mag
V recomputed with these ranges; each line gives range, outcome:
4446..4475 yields 45.8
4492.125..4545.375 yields 50.1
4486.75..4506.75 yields 50.2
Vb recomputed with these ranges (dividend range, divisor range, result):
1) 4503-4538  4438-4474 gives 1.12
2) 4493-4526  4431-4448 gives 1.16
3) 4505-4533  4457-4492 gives 1.08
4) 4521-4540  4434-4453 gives 1.06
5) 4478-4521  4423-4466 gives 1.15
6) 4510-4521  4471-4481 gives 1.08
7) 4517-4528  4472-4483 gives 1.05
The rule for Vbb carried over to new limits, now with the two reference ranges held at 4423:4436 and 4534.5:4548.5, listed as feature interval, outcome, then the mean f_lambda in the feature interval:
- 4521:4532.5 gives 0.20 angstroms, 47.9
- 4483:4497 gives -0.40 angstroms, 49.3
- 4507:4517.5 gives -1.23 angstroms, 54.1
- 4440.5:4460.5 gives 1.34 angstroms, 44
